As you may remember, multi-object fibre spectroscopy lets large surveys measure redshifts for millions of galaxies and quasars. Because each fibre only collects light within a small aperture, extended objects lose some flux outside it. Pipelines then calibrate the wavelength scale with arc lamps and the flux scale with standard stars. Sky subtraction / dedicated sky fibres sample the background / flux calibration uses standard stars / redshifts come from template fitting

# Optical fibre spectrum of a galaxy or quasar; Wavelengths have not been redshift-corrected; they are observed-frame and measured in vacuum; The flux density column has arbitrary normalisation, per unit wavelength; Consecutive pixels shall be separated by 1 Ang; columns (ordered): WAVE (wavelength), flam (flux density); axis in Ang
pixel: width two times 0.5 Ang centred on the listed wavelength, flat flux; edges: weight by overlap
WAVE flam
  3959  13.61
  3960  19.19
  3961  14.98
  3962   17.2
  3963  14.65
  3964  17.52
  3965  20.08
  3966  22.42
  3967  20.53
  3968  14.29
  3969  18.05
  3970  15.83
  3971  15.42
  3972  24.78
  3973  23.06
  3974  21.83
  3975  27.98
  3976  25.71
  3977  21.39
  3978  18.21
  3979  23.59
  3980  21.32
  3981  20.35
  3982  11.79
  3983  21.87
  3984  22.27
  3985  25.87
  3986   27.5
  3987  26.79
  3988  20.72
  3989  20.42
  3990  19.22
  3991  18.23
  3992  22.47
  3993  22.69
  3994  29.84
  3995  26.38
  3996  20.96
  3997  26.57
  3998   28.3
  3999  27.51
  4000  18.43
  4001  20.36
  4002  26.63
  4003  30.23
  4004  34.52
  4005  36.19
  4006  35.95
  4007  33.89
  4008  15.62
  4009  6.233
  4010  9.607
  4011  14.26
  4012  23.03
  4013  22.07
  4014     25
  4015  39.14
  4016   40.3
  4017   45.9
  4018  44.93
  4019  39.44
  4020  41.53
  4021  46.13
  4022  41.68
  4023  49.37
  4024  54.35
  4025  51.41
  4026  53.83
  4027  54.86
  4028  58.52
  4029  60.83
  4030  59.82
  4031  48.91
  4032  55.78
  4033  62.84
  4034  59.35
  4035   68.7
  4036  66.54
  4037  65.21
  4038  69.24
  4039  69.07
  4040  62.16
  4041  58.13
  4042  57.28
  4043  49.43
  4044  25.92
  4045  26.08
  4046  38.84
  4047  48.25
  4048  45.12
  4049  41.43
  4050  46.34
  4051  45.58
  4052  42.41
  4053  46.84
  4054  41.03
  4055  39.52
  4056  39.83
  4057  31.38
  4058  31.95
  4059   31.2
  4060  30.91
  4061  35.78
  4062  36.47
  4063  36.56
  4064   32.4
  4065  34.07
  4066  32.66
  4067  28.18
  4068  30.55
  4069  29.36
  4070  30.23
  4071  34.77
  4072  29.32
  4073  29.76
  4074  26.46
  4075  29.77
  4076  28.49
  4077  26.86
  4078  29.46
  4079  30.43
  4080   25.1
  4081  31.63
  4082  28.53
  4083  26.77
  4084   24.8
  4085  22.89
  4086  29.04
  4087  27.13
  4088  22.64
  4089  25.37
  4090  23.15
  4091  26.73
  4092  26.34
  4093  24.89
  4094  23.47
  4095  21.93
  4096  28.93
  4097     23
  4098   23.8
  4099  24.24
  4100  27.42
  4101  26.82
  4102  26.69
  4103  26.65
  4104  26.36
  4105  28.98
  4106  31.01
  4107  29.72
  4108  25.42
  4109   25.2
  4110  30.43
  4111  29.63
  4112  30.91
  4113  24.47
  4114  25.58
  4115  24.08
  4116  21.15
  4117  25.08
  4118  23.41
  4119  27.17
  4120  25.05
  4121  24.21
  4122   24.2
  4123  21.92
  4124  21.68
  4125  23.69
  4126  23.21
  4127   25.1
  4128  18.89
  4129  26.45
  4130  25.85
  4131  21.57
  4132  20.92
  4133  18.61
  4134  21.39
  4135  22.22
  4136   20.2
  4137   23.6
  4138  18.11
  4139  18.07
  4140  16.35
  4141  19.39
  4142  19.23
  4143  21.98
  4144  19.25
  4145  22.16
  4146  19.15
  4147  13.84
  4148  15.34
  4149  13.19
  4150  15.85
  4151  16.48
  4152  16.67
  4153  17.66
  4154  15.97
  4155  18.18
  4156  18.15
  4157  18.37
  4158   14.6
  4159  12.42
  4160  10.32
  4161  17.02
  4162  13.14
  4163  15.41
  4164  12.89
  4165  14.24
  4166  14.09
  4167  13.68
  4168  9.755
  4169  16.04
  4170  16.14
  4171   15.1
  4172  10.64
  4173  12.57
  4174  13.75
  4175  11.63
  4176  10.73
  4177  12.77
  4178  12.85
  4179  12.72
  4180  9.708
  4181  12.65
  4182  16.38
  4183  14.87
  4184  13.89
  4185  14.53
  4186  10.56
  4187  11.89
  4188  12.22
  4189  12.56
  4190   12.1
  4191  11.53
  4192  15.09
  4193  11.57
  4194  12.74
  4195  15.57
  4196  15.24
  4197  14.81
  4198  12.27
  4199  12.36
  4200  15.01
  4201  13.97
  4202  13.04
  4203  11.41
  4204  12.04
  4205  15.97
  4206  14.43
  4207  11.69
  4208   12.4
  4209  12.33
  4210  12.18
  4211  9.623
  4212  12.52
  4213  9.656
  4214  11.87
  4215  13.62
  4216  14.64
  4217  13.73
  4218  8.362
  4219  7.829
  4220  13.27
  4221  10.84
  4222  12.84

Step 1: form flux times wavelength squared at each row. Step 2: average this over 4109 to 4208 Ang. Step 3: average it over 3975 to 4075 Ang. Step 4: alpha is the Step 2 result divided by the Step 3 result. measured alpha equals 0.51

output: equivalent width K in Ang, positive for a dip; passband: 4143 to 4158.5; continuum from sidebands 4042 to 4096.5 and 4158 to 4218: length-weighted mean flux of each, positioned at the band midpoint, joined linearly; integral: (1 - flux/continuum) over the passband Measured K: 1.6 Ang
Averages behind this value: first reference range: 32.3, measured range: 17.2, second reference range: 13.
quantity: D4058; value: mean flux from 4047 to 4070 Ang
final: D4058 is 36.9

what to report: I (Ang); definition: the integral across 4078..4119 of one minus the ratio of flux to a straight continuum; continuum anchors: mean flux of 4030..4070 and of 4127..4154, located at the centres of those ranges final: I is 5.97 Ang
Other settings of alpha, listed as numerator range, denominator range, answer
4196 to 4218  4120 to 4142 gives 0.61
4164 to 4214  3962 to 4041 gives 0.43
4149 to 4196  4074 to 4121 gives 0.54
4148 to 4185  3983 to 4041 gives 0.40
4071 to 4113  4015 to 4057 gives 0.56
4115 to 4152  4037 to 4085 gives 0.58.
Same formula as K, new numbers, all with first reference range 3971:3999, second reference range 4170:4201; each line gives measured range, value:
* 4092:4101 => -3.86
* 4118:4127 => -4.32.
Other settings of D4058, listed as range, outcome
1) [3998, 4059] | 42.2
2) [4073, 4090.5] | 27.1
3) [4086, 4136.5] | 24.9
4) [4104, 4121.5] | 26.6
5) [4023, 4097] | 39.3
